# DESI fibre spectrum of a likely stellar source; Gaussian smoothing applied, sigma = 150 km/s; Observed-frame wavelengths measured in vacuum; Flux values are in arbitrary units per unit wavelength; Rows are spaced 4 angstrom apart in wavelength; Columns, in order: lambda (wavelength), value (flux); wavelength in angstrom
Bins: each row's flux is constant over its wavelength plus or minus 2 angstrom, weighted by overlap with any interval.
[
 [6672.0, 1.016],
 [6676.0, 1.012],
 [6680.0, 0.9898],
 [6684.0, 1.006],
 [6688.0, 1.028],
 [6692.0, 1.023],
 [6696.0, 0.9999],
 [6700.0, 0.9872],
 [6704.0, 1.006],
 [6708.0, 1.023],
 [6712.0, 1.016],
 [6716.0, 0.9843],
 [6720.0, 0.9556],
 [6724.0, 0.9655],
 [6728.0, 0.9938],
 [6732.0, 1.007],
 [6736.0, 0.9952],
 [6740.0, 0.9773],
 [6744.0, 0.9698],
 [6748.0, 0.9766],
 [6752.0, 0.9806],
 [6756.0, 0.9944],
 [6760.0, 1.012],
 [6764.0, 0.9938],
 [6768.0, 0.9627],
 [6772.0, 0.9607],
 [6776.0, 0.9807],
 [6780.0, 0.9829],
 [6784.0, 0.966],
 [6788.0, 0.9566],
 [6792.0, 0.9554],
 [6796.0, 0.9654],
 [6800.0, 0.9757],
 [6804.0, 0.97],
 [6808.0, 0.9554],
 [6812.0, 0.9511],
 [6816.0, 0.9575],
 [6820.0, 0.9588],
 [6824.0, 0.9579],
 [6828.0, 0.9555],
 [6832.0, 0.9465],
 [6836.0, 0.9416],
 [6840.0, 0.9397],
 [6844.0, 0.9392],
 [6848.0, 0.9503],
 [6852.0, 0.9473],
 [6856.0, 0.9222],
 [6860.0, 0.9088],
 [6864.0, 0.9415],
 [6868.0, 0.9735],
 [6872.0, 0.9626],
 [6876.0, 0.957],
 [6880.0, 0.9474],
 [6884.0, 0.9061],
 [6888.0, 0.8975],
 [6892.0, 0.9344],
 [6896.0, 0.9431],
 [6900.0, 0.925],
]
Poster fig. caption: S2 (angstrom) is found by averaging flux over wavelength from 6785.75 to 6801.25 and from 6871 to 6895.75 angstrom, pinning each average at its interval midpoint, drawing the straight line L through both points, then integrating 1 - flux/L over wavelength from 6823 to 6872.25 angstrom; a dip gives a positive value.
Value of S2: 0.0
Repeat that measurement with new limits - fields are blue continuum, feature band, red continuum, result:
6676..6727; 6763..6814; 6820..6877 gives 0.0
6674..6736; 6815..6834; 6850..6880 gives 0.1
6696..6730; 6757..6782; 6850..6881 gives -0.2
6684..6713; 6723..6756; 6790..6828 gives 0.3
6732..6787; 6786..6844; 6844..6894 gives 0.2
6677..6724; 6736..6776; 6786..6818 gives -0.1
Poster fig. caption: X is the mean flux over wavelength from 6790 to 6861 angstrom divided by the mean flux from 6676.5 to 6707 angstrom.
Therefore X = 0.94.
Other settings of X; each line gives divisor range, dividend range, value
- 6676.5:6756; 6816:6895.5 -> 0.95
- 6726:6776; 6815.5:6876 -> 0.96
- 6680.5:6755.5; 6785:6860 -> 0.96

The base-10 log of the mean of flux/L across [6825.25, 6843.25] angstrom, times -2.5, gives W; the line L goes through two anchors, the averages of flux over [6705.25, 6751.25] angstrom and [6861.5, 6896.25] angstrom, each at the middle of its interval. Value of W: 0.01 mag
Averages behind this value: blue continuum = 0.988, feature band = 0.946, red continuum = 0.94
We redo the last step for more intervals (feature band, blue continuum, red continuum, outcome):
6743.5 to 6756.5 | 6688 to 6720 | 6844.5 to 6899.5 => 0.01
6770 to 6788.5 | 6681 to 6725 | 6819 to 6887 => 0.00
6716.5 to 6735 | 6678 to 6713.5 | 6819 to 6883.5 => 0.02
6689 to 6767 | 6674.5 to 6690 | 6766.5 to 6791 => 0.00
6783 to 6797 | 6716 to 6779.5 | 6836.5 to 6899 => 0.01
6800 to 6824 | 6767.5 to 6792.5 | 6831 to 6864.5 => -0.01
